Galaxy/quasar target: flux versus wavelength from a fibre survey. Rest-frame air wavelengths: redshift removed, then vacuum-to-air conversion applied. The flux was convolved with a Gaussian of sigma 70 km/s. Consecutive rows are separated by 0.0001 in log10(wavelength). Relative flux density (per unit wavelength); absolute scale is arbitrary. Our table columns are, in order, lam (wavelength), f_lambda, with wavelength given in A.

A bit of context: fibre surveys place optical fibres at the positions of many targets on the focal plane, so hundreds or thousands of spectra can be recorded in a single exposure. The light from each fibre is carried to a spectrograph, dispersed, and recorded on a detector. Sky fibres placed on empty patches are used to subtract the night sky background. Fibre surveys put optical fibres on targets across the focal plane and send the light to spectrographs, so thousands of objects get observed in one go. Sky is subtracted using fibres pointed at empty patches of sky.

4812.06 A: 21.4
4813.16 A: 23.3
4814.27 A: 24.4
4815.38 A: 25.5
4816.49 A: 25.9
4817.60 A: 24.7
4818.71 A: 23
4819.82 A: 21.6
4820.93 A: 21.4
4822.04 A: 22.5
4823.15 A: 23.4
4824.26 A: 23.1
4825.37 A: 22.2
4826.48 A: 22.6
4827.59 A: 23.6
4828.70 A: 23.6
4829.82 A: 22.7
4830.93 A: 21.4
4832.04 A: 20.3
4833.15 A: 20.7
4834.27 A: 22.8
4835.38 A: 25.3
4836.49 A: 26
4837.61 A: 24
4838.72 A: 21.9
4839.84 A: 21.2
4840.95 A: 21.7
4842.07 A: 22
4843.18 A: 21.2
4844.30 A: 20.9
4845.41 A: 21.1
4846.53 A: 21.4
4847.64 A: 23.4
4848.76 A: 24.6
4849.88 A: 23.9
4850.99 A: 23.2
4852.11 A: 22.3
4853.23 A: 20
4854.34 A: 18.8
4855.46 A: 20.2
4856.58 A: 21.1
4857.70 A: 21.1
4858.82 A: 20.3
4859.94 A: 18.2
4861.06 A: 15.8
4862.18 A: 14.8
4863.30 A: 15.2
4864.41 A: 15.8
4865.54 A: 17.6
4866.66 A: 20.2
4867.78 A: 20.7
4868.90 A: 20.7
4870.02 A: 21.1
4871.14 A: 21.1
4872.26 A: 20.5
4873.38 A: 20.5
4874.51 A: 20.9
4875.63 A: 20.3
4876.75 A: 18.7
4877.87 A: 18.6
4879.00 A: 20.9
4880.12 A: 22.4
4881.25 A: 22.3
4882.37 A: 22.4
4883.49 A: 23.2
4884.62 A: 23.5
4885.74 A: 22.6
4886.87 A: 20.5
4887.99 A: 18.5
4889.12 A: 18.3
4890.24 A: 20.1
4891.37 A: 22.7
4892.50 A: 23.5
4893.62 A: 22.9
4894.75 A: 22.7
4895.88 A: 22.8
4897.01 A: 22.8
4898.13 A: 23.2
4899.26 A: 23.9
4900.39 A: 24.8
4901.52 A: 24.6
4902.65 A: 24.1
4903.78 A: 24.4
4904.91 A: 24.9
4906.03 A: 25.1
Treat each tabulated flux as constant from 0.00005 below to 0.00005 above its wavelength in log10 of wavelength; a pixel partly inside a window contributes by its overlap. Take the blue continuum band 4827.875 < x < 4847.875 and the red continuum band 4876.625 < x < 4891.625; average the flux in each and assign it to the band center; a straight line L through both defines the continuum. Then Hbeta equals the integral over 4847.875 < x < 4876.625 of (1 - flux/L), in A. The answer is 2.2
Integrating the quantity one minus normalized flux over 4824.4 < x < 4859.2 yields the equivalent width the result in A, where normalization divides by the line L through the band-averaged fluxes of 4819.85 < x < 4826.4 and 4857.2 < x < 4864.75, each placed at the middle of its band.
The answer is -3.9 A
